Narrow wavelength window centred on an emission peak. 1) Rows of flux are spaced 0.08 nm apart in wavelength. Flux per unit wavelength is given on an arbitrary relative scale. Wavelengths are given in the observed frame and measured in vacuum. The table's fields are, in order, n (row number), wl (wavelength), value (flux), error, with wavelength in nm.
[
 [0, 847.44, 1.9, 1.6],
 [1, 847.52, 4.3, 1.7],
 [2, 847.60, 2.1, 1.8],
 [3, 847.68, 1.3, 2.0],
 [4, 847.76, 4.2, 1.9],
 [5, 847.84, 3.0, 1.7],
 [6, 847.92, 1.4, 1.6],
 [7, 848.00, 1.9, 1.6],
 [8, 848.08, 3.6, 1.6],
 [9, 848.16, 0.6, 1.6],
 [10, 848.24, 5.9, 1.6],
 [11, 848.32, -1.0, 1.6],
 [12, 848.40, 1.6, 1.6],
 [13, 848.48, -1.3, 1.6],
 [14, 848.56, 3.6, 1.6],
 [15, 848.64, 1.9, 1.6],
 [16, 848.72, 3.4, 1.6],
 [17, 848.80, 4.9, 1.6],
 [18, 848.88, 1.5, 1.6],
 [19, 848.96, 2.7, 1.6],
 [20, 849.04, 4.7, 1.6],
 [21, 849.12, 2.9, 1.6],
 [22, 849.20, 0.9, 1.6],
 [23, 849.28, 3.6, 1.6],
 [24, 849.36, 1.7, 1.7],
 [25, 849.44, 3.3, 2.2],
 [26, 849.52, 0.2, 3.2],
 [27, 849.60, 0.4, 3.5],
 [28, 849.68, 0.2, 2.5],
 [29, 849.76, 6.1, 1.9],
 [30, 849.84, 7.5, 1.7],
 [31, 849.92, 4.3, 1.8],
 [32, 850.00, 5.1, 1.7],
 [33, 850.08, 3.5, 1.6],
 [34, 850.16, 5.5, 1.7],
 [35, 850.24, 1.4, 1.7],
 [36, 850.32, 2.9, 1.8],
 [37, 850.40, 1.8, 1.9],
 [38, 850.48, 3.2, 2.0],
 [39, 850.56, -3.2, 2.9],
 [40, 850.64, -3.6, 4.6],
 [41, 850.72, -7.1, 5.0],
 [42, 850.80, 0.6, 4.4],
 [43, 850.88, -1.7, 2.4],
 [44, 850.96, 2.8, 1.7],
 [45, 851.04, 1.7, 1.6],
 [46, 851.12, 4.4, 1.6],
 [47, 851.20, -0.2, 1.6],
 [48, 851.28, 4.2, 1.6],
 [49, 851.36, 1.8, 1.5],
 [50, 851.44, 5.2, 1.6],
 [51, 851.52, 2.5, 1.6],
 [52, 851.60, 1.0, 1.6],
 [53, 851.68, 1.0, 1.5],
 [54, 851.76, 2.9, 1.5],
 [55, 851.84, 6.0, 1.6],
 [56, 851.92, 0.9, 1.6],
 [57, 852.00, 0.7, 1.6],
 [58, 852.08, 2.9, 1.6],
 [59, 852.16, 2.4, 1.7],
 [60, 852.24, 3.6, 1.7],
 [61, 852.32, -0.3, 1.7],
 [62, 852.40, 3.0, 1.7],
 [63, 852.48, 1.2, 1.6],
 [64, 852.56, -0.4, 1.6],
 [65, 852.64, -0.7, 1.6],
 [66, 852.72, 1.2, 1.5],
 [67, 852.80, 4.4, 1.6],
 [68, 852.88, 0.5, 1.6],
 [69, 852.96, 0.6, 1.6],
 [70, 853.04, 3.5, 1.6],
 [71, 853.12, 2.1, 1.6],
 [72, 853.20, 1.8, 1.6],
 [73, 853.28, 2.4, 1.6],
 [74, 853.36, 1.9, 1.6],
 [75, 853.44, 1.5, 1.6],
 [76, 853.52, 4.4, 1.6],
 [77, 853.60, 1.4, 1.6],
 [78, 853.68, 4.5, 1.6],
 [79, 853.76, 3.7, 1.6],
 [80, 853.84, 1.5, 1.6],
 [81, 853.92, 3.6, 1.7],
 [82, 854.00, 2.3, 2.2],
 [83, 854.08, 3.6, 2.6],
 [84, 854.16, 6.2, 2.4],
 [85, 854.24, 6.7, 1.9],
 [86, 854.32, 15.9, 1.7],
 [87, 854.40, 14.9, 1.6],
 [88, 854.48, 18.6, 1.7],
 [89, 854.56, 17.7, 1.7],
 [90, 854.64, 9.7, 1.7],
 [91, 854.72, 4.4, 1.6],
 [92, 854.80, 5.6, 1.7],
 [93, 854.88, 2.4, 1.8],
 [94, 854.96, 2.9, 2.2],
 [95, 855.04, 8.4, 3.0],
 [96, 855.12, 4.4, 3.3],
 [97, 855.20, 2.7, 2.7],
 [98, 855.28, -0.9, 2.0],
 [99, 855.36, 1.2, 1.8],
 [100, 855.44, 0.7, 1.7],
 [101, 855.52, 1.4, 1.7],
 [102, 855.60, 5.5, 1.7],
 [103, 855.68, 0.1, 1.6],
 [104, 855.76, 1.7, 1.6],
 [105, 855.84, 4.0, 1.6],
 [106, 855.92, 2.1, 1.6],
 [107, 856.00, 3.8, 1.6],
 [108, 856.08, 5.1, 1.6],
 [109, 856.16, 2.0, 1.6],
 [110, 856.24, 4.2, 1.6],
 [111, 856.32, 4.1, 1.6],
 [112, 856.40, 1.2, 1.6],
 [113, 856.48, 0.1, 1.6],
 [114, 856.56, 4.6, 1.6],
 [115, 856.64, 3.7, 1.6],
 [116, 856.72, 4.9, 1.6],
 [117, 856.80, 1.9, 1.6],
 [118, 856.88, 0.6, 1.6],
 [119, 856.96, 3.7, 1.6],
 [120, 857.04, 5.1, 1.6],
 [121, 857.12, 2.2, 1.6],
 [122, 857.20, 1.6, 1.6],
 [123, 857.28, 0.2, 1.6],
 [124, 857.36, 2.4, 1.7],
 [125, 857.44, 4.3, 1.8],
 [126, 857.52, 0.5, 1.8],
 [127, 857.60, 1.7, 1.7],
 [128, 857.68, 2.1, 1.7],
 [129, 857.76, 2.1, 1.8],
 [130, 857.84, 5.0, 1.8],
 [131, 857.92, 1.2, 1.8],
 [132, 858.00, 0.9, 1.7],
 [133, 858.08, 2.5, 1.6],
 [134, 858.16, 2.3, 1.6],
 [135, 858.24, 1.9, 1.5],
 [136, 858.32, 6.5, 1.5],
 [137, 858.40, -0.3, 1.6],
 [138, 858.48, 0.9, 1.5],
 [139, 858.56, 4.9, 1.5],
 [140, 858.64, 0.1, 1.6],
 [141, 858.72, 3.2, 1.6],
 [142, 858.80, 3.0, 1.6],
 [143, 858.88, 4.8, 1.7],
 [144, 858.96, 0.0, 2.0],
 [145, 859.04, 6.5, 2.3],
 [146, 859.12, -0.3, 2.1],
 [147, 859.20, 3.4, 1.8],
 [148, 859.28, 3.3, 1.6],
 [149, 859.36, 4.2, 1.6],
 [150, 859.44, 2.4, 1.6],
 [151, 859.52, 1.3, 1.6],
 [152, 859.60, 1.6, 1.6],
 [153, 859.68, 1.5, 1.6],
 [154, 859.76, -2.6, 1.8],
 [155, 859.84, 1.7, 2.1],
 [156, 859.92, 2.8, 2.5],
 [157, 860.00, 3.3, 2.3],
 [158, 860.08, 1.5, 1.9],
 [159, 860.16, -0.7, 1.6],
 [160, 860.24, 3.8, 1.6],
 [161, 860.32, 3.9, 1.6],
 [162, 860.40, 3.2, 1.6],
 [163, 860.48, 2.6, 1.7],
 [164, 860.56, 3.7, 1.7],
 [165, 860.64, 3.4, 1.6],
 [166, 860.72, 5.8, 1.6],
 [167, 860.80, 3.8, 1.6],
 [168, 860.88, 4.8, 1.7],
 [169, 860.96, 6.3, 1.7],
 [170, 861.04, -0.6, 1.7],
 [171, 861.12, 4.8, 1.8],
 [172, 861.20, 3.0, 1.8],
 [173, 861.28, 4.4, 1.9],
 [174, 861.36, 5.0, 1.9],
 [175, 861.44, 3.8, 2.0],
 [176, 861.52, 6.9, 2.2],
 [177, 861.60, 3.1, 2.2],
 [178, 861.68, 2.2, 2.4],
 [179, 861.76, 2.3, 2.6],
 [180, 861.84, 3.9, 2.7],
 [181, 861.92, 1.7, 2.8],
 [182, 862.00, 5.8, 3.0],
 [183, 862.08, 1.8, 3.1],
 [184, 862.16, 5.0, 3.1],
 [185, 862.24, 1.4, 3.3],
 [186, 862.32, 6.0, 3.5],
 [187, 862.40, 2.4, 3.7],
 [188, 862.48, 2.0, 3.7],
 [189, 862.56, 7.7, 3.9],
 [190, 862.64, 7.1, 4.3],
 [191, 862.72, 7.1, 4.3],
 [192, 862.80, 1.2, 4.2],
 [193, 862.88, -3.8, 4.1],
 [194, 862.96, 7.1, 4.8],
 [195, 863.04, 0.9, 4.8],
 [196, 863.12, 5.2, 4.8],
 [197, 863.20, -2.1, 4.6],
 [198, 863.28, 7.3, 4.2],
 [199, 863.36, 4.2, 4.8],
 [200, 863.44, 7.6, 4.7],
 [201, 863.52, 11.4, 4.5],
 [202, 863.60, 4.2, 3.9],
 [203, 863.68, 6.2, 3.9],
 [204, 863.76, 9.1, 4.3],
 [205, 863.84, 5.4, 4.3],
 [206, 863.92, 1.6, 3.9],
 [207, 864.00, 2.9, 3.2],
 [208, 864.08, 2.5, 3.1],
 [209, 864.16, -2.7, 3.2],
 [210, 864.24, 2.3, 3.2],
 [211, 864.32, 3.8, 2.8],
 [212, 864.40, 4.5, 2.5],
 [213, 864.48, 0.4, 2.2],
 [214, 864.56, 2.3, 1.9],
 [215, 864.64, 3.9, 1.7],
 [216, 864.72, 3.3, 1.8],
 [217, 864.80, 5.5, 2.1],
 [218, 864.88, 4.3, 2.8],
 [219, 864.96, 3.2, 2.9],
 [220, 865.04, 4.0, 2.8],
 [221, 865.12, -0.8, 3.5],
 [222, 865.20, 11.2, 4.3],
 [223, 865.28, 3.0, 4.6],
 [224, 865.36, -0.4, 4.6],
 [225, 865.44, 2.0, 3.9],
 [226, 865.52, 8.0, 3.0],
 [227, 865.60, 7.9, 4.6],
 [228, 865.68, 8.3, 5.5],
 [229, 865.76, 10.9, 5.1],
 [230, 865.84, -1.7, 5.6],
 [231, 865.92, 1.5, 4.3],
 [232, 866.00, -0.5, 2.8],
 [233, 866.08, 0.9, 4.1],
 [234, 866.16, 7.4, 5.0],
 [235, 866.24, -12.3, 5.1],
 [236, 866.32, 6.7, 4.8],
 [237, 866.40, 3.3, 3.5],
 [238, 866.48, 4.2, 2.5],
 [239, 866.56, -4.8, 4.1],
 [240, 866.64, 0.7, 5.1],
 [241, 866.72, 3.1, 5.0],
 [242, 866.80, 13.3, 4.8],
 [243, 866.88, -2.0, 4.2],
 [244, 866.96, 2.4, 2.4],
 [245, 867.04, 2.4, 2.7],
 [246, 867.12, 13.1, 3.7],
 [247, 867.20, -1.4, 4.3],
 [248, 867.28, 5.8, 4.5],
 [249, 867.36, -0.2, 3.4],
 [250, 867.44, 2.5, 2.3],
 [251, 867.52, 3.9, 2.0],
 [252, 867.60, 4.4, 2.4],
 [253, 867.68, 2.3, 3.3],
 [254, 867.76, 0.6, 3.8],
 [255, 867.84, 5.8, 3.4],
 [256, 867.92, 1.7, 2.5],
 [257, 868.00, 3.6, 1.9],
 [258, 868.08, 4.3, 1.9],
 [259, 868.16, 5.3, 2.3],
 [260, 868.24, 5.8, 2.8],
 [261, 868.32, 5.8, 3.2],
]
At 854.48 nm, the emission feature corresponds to H-gamma 4340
